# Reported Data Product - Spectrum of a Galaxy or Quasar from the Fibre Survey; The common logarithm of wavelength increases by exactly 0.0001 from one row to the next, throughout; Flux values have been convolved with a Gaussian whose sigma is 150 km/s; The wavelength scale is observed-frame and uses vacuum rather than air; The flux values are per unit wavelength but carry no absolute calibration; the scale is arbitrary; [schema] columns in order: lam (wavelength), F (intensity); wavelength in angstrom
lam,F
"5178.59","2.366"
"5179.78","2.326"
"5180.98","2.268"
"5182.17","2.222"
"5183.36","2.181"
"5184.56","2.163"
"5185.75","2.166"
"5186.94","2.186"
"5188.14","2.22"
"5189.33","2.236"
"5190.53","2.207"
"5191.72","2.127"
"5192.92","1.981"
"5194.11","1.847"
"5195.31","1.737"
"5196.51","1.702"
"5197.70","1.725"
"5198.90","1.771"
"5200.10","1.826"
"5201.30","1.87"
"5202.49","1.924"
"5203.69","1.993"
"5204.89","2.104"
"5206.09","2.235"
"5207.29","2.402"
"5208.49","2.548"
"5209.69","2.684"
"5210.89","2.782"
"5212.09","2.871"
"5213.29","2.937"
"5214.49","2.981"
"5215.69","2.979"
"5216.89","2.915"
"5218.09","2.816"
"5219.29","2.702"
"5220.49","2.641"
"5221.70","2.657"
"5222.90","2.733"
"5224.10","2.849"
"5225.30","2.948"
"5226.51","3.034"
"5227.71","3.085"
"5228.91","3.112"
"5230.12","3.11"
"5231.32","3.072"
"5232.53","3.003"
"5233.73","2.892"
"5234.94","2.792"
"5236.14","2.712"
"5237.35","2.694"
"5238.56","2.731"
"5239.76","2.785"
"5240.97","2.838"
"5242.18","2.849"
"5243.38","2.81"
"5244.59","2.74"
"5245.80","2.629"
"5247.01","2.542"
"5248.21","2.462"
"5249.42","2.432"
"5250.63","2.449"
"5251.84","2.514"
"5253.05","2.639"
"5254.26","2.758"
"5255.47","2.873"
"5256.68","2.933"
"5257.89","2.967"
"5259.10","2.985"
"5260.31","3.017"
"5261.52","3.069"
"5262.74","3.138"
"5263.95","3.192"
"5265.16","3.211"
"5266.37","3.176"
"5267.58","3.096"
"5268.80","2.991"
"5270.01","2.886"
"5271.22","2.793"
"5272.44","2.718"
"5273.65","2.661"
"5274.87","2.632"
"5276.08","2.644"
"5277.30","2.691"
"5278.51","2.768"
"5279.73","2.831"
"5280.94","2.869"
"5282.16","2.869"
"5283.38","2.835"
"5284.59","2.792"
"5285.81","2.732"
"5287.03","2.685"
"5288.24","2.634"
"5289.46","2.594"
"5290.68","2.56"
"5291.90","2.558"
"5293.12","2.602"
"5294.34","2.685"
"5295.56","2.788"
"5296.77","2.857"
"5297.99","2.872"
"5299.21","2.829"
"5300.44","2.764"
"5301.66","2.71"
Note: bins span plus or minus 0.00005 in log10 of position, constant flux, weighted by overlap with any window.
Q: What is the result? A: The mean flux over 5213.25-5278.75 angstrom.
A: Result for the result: 2.84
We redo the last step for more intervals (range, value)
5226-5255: 2.78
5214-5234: 2.91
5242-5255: 2.62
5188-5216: 2.23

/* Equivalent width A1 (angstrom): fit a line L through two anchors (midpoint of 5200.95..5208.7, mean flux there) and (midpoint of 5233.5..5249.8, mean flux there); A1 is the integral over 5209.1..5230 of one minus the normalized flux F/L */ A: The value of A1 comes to -4.5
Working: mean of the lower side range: 2.14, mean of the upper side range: 2.71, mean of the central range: 2.87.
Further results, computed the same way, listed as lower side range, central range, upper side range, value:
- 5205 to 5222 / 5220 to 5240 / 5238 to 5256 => -1.39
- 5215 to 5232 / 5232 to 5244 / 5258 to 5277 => 0.44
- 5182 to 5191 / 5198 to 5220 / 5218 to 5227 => 1.09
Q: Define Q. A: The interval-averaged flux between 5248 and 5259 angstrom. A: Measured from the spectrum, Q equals 2.69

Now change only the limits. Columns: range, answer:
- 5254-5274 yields 2.98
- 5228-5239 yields 2.91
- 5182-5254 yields 2.52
